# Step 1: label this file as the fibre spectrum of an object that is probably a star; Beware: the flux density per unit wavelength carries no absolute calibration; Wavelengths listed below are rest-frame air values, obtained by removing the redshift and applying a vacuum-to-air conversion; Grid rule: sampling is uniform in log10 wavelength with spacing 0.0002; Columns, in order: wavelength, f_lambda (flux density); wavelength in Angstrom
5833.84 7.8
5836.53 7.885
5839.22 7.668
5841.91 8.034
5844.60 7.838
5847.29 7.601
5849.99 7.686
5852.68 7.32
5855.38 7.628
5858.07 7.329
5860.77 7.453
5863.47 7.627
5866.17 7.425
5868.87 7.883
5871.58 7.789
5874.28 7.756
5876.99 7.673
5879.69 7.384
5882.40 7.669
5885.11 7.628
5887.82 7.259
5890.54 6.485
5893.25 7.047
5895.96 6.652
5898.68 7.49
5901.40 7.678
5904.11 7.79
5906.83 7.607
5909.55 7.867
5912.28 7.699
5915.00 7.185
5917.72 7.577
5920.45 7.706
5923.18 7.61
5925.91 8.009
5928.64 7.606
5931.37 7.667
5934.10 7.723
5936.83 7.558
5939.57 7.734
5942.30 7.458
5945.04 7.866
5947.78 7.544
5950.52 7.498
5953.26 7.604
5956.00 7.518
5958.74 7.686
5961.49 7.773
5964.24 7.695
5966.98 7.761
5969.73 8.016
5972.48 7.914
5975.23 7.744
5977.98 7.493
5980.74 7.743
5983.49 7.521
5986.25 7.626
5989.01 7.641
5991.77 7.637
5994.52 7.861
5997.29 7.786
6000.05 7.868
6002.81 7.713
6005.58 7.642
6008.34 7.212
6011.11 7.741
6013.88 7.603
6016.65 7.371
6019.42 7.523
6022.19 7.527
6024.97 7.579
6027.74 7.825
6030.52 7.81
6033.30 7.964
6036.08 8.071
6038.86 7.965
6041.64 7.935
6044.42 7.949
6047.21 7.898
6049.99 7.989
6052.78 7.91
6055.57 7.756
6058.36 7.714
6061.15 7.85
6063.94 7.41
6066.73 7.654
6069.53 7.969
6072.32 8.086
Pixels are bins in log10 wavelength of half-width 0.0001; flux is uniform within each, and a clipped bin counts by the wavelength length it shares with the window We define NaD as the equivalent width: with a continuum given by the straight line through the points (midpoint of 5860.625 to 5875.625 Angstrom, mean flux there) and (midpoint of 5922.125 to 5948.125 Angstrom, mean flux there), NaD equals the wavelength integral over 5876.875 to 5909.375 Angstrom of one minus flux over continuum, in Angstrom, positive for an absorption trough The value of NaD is 1.3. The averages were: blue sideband 7.67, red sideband 7.68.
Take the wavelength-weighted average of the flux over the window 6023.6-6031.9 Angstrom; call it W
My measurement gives 7.74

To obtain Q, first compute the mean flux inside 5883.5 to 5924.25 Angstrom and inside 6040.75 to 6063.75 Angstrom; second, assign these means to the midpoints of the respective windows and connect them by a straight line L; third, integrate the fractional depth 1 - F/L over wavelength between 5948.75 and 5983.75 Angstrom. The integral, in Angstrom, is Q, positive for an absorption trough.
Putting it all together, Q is -0.4 Angstrom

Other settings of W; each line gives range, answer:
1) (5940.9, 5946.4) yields 7.67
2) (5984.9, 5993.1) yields 7.63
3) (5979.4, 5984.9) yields 7.63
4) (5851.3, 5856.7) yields 7.48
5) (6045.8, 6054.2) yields 7.93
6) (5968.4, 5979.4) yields 7.79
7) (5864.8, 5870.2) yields 7.66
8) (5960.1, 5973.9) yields 7.83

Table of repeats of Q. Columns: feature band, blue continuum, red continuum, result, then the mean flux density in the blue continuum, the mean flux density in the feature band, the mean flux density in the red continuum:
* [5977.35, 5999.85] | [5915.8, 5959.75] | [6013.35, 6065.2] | 0.08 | 7.64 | 7.68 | 7.77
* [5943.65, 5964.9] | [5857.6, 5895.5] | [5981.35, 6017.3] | -0.22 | 7.44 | 7.64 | 7.64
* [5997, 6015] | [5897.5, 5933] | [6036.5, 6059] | 0.41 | 7.65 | 7.65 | 7.9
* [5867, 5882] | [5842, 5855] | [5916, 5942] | -0.05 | 7.65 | 7.69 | 7.67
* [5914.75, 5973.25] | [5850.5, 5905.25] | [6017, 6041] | -0.65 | 7.45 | 7.68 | 7.77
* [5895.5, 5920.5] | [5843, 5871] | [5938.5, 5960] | 0.18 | 7.59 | 7.55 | 7.61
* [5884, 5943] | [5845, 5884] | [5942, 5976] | 1.16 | 7.59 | 7.5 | 7.7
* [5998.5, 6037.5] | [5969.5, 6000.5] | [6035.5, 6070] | 0.53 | 7.72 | 7.68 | 7.84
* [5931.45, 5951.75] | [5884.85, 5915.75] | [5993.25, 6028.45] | -0.46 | 7.36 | 7.63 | 7.63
